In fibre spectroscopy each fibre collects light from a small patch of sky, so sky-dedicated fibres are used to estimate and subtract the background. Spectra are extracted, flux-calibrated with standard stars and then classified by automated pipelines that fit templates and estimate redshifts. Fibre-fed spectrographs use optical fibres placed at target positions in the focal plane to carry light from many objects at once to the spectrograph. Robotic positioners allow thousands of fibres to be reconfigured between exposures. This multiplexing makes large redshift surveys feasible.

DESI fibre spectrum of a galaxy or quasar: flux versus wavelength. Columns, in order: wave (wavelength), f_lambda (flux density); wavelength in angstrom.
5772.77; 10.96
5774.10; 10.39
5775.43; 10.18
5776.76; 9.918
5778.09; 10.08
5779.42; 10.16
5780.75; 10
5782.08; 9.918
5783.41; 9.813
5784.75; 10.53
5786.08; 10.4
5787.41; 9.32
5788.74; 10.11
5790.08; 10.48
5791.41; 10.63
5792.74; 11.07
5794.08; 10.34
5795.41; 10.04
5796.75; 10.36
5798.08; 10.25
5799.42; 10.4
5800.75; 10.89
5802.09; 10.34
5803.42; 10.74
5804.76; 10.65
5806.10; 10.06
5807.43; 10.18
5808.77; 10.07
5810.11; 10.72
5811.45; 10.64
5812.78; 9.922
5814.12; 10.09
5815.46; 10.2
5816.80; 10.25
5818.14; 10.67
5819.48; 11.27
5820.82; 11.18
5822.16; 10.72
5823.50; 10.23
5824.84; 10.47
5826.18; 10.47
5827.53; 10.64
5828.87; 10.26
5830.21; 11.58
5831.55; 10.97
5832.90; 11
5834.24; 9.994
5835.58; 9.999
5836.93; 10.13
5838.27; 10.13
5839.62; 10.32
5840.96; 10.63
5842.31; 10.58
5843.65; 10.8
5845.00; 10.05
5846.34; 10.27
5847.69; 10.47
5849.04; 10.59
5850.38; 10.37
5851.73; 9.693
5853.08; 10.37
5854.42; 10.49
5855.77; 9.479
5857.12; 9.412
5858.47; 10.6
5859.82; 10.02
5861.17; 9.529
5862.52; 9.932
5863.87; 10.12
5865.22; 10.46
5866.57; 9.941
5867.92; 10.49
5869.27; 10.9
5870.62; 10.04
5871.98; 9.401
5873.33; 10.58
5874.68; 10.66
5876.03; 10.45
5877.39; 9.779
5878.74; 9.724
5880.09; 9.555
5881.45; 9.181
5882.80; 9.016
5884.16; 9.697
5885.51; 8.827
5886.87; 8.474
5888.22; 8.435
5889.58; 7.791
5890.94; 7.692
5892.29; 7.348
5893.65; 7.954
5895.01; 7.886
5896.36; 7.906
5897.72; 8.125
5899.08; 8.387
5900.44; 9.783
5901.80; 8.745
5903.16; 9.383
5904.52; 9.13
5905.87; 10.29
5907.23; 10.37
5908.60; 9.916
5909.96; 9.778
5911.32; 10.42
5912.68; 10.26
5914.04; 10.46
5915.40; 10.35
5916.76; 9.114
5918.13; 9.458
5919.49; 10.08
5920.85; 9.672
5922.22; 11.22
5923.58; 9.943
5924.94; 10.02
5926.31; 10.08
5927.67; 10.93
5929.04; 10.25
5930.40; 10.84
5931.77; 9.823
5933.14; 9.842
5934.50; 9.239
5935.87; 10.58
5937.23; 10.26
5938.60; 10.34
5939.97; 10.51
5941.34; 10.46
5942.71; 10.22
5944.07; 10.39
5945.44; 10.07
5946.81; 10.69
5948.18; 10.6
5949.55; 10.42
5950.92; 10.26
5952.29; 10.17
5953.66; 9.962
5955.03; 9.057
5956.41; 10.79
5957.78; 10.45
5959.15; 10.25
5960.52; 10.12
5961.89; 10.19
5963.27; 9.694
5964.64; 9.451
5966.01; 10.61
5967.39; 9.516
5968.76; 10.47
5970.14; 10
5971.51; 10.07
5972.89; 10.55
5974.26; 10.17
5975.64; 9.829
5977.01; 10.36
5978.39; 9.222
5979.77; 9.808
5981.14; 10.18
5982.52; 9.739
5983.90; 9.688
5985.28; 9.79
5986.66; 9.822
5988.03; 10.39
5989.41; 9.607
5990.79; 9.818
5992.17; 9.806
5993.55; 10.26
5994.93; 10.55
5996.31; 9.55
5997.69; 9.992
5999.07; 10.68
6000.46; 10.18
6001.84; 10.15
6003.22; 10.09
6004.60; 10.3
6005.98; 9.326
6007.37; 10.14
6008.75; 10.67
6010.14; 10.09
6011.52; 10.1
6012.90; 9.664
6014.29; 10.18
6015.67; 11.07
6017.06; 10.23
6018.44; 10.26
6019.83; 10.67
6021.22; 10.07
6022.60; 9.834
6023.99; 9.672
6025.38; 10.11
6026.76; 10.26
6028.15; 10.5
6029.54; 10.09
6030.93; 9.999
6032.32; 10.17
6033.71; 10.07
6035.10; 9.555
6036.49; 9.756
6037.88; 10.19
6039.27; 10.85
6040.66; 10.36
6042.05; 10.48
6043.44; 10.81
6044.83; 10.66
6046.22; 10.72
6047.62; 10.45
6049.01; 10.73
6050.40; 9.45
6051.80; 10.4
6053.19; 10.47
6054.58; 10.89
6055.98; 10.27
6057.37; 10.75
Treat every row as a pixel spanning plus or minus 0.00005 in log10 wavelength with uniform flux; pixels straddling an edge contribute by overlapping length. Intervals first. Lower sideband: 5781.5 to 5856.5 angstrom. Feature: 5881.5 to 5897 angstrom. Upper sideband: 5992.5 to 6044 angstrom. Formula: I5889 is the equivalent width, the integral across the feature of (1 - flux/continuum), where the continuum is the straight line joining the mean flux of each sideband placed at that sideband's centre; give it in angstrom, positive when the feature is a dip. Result 3.0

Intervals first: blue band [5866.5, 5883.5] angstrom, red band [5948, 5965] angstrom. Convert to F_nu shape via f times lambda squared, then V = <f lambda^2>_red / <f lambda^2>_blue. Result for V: 1.04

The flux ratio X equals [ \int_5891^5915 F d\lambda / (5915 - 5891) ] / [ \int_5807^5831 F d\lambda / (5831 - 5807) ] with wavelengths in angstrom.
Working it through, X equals 0.9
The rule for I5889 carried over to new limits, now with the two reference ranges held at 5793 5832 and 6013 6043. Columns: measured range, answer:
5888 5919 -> 3.80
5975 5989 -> 0.53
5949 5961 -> 0.17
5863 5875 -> 0.18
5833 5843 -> 0.16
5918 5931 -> 0.09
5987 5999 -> 0.26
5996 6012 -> 0.18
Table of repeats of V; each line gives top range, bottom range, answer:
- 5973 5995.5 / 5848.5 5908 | 1.09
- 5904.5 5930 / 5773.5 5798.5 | 1.04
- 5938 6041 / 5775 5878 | 1.04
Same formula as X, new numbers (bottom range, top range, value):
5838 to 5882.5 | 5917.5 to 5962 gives 1.01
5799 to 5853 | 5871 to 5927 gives 0.90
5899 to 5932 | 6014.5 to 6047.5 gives 1.03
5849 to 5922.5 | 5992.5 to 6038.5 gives 1.06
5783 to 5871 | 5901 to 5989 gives 0.97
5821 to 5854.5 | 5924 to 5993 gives 0.97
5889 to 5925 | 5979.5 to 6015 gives 1.08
